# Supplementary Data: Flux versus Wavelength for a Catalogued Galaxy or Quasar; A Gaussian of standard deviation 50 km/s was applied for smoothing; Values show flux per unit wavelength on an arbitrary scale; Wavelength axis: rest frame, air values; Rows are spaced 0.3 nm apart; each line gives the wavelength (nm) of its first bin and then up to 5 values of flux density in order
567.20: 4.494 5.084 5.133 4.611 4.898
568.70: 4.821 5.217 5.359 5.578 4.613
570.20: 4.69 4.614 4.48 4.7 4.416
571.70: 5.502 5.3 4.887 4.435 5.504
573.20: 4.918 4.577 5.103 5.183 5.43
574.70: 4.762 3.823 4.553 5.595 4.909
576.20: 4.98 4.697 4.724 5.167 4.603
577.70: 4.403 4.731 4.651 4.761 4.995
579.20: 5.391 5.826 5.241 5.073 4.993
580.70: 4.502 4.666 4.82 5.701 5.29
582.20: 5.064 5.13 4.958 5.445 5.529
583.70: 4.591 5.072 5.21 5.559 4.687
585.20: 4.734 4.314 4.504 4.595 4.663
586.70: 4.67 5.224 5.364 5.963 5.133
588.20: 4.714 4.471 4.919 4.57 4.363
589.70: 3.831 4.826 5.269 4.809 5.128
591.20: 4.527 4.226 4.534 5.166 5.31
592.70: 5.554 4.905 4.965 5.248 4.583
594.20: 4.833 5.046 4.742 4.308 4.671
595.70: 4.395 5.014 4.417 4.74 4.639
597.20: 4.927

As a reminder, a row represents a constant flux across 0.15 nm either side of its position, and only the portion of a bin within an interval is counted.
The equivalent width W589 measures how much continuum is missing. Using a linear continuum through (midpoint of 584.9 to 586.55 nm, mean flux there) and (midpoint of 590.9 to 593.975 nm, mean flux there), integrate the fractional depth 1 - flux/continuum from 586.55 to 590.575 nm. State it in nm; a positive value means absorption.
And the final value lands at -0.13 nm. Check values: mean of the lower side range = 4.57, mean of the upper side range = 4.92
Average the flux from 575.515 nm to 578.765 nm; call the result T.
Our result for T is 4.82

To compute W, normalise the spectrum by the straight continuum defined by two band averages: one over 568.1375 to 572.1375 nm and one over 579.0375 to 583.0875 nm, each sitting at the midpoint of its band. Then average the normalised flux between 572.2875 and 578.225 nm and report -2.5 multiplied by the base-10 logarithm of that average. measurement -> 0.04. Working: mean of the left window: 4.93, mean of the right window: 5.14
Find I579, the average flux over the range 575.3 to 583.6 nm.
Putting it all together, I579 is 5.02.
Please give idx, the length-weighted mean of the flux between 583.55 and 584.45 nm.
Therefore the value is 4.96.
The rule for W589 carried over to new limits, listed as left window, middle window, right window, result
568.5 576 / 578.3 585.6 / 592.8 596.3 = -0.300 nm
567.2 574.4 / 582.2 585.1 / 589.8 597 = -0.147 nm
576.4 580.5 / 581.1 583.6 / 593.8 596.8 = -0.170 nm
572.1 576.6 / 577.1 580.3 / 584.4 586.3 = -0.094 nm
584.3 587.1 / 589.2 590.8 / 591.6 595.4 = 0.074 nm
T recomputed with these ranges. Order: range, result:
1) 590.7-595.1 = 4.89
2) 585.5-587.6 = 4.88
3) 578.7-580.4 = 5.26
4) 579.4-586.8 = 4.99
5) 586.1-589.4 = 4.92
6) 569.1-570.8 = 4.93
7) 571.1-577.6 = 4.9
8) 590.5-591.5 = 4.73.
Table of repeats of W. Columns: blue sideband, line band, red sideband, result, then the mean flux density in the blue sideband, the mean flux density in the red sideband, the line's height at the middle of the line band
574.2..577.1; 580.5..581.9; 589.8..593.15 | -0.020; 4.85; 4.92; 4.88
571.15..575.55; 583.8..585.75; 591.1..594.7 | 0.001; 4.9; 4.91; 4.91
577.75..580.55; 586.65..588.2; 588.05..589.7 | -0.142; 5.05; 4.54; 4.61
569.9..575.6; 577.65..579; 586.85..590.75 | 0.031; 4.84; 4.88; 4.86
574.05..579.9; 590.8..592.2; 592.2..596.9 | 0.039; 4.91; 4.85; 4.86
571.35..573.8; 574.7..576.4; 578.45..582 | 0.057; 4.97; 5.1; 5.02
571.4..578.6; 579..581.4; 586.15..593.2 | -0.042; 4.88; 4.87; 4.87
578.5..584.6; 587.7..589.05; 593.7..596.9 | 0.016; 5.13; 4.68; 4.91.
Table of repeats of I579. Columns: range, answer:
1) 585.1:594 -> 4.84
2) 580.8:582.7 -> 5.09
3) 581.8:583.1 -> 5.14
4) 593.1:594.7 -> 4.93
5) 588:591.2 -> 4.69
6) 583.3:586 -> 4.89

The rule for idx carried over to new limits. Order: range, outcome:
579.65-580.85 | 4.95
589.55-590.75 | 4.68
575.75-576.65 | 4.86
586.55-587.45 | 5.09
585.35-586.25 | 4.47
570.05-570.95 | 4.59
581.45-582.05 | 5.5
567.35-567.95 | 5.11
